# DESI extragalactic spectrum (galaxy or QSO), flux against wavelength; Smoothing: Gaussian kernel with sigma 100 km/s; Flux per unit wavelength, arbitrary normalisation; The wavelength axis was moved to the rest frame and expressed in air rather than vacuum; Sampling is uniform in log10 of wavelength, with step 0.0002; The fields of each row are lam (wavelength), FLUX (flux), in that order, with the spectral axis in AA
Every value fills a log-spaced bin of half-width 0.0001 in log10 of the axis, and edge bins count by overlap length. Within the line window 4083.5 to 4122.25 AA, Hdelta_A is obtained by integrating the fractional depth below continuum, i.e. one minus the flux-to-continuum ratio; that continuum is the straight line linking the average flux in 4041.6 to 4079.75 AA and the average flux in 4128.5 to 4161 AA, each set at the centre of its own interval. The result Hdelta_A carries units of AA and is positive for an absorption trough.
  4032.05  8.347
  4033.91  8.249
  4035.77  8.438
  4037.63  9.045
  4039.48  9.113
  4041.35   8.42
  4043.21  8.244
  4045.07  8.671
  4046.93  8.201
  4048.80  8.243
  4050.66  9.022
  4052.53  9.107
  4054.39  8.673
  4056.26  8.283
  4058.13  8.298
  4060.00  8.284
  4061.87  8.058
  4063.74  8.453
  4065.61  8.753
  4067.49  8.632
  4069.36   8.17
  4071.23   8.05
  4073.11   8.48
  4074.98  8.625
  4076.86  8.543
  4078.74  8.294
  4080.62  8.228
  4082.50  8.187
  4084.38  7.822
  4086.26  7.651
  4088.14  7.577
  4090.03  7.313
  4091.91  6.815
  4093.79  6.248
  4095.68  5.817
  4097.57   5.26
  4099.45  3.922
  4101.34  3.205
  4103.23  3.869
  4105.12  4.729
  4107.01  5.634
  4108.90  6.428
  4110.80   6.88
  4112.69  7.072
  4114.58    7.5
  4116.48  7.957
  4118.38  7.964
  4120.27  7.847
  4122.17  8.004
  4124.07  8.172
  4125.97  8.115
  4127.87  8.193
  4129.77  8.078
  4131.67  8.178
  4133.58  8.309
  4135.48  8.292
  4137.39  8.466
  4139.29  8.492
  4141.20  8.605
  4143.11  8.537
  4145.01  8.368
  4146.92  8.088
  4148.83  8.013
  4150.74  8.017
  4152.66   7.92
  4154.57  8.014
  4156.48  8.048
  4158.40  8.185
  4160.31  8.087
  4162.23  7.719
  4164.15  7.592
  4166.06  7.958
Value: 8.92 AA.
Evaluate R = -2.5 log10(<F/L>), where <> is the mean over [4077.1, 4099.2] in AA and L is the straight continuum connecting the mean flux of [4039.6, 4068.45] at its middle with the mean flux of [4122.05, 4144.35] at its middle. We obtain 0.18 mag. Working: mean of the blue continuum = 8.5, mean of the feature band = 7.14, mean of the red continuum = 8.3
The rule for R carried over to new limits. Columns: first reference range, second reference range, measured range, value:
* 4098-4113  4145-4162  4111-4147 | -0.23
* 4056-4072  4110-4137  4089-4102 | 0.41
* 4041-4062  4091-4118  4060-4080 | -0.12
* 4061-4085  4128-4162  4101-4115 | 0.40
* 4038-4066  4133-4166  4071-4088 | 0.03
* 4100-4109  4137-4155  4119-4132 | -0.25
